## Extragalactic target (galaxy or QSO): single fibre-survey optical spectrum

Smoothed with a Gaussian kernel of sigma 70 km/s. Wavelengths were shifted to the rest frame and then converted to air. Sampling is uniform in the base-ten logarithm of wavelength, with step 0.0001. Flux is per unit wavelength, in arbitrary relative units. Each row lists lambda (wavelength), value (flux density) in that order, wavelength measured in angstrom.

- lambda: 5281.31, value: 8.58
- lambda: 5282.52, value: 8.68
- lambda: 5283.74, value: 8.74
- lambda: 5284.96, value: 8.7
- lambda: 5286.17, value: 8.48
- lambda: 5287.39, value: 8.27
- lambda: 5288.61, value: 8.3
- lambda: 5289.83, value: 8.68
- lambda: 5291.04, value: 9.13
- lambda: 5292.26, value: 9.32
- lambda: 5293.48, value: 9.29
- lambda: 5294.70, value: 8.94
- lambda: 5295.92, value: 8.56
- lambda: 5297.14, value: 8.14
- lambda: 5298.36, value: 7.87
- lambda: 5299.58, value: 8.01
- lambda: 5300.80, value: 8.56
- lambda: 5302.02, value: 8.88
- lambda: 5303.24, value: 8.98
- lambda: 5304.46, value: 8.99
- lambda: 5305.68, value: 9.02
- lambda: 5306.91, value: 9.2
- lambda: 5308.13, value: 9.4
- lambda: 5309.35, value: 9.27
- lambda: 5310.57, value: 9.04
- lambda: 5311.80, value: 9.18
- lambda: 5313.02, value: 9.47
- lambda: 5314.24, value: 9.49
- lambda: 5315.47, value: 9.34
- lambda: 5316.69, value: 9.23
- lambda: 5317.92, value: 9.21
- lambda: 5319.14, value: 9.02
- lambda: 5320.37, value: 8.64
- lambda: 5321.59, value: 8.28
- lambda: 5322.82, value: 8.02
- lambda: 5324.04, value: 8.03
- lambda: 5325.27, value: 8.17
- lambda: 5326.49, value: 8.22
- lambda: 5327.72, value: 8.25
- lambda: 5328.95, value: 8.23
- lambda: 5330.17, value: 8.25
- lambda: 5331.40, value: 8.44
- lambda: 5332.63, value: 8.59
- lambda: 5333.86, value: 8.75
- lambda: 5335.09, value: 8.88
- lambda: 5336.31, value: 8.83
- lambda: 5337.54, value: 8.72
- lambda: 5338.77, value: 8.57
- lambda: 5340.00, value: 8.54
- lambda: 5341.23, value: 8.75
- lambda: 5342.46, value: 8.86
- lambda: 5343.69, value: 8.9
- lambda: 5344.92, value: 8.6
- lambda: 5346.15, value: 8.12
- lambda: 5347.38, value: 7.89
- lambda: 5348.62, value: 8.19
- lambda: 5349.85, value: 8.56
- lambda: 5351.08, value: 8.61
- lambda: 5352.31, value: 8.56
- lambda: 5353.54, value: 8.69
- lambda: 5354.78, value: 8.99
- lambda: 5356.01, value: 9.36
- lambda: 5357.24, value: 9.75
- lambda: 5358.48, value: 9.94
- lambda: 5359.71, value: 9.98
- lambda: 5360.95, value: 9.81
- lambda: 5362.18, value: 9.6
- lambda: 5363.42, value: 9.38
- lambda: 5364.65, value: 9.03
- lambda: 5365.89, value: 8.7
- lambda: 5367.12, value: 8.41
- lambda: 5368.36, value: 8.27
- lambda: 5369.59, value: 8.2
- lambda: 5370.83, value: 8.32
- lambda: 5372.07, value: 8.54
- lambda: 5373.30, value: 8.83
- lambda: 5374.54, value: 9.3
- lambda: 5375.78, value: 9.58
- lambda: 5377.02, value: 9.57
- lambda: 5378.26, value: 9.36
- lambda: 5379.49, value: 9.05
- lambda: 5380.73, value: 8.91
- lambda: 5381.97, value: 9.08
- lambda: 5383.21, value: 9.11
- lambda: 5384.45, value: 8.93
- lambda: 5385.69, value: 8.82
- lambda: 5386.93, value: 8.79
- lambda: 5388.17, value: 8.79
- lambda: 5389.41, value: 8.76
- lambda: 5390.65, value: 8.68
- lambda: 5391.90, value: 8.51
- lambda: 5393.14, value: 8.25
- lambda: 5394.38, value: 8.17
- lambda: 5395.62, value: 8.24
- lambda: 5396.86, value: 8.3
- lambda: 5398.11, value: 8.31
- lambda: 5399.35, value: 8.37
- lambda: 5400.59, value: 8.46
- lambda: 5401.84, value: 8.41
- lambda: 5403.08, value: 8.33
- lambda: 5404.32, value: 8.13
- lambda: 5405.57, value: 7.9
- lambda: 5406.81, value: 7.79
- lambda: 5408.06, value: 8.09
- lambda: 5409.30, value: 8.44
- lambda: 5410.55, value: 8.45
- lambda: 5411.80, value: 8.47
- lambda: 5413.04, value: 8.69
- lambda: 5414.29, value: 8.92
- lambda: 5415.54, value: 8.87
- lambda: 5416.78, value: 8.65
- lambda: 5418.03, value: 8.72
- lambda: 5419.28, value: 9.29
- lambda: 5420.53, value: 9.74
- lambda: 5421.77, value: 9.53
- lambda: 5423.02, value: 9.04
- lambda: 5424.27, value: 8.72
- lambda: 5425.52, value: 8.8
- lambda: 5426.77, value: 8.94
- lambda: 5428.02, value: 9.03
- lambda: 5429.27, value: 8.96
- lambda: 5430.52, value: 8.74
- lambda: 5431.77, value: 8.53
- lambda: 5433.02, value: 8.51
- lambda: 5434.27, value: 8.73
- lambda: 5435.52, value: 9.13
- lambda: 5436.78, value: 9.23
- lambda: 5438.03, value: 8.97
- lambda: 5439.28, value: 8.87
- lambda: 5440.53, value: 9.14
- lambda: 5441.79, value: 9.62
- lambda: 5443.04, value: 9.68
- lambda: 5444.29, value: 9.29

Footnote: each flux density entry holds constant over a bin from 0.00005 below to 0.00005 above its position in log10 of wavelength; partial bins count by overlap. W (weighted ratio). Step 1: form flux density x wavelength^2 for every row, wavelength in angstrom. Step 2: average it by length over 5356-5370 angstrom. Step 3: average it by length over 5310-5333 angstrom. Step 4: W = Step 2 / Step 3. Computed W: 1.08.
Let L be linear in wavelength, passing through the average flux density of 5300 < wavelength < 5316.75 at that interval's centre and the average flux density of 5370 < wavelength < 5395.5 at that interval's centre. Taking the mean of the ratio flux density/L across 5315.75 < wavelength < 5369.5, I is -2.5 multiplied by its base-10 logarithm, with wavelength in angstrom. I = 0.03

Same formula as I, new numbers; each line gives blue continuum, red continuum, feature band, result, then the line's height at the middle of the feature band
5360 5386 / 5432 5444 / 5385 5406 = 0.07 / 9.03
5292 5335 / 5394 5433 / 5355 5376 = -0.05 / 8.68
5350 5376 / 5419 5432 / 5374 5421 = 0.04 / 9.03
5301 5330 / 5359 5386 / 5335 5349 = 0.05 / 8.93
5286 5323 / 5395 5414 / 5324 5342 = 0.03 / 8.7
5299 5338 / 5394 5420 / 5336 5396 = -0.03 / 8.59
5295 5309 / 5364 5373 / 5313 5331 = 0.00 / 8.65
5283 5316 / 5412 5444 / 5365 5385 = 0.01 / 8.94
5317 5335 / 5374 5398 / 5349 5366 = -0.07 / 8.66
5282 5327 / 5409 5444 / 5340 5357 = 0.02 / 8.84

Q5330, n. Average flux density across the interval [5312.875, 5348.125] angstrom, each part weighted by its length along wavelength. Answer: 8.62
